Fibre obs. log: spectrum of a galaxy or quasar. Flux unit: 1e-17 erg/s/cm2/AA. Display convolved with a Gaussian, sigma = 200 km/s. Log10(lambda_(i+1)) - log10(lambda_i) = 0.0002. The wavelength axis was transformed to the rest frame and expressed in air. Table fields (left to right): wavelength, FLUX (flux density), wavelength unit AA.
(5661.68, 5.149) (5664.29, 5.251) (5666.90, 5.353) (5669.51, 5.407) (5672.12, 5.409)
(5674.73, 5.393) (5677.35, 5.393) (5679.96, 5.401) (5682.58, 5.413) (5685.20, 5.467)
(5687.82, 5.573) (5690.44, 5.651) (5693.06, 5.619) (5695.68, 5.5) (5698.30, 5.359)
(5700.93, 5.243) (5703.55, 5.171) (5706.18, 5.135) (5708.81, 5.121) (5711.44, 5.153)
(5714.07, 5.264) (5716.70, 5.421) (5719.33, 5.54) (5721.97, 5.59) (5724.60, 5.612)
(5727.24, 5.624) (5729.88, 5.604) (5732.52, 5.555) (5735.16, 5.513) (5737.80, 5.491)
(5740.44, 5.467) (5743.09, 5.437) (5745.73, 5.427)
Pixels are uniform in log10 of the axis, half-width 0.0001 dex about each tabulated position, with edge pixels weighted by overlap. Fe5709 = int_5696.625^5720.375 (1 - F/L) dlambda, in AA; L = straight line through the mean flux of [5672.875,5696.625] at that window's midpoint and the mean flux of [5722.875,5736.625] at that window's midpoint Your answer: 1.2 AA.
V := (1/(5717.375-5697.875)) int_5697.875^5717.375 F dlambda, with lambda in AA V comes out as 5.22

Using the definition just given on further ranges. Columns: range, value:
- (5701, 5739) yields 5.41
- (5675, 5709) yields 5.4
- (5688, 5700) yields 5.53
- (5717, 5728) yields 5.57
